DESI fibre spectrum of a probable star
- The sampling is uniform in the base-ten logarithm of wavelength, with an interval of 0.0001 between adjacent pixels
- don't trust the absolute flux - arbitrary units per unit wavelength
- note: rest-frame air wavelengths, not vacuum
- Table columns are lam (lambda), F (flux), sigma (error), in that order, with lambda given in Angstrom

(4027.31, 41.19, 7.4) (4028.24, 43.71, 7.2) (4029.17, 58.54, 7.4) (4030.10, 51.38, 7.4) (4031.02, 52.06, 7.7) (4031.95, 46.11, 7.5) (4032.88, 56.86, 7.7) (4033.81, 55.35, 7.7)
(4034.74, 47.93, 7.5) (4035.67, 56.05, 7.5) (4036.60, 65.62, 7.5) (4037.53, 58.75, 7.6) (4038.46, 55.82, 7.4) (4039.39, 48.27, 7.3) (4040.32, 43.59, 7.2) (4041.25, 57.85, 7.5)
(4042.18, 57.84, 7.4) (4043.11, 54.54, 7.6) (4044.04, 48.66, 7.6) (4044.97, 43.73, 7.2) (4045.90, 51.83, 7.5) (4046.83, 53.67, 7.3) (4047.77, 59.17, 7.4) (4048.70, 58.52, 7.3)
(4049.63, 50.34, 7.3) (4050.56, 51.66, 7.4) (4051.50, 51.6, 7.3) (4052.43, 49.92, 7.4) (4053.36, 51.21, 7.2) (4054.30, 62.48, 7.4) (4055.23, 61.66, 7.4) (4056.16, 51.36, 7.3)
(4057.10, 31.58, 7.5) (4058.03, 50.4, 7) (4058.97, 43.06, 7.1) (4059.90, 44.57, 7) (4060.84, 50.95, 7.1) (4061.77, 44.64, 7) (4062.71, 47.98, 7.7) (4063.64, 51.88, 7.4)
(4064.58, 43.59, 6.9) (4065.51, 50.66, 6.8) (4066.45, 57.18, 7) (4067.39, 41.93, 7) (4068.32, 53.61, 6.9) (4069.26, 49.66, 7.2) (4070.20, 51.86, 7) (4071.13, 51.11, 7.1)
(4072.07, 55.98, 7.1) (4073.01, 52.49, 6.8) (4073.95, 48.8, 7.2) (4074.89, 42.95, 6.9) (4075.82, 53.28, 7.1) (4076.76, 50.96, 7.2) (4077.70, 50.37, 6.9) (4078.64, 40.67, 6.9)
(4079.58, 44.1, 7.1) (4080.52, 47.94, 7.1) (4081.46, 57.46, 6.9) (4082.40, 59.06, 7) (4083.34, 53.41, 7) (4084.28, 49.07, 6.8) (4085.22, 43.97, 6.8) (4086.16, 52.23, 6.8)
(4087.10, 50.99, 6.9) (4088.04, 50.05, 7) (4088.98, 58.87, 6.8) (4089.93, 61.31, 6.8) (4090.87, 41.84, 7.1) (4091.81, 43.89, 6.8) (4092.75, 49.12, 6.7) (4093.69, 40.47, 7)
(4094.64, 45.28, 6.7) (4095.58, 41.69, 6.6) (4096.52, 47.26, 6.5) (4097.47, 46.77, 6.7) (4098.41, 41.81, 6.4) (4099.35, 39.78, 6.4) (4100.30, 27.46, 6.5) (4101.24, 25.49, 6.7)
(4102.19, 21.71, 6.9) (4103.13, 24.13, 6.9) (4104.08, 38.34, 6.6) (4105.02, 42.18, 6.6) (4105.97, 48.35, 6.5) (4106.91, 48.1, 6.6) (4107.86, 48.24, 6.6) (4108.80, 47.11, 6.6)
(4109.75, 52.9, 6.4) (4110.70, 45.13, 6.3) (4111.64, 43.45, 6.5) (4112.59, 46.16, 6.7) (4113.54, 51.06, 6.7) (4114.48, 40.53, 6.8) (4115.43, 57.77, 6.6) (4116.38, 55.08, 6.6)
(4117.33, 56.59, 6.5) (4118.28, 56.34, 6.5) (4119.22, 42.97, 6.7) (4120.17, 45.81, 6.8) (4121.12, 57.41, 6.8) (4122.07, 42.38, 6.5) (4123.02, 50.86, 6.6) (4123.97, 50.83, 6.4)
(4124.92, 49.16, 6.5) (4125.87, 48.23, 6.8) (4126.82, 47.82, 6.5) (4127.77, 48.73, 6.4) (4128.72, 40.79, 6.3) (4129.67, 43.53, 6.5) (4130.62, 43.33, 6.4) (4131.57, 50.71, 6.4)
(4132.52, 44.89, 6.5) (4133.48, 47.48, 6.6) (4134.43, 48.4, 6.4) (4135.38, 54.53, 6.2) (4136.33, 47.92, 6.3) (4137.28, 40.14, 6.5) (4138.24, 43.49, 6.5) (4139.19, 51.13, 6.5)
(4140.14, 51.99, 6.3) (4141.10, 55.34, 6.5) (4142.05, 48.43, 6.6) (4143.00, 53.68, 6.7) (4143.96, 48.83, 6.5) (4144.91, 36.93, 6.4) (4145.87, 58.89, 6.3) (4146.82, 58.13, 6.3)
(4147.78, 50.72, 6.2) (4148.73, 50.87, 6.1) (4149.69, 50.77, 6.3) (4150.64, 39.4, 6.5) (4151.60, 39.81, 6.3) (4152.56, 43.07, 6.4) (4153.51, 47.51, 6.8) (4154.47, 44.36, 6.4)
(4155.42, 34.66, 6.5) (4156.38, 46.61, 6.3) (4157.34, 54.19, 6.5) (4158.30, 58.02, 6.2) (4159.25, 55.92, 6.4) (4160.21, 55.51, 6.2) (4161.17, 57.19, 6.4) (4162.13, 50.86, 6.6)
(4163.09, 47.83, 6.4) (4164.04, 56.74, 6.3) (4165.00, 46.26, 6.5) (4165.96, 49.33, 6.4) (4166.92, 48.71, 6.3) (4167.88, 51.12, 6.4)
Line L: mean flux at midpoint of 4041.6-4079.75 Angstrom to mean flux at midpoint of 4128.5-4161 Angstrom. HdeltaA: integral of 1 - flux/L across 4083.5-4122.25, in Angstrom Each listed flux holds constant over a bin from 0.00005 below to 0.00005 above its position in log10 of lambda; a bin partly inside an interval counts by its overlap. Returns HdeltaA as 2.9 Angstrom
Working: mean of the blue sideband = 50.4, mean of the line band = 45.7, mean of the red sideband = 48.4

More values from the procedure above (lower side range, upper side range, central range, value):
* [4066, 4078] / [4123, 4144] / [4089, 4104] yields 2.8 Angstrom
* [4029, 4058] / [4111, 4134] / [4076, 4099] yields 0.8 Angstrom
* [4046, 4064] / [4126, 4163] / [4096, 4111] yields 2.8 Angstrom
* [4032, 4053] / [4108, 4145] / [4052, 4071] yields 1.0 Angstrom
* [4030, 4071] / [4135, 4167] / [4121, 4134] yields 0.7 Angstrom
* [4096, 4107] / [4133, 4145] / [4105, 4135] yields -3.9 Angstrom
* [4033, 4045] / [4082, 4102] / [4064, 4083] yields -0.6 Angstrom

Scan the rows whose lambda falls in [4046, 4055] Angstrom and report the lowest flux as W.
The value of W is 49.92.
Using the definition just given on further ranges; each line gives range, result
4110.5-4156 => 34.66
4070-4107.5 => 21.71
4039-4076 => 31.58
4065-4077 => 41.93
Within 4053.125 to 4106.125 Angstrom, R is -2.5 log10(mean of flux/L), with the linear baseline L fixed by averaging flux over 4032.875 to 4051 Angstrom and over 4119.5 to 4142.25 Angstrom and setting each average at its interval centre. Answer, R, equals 0.10 mag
